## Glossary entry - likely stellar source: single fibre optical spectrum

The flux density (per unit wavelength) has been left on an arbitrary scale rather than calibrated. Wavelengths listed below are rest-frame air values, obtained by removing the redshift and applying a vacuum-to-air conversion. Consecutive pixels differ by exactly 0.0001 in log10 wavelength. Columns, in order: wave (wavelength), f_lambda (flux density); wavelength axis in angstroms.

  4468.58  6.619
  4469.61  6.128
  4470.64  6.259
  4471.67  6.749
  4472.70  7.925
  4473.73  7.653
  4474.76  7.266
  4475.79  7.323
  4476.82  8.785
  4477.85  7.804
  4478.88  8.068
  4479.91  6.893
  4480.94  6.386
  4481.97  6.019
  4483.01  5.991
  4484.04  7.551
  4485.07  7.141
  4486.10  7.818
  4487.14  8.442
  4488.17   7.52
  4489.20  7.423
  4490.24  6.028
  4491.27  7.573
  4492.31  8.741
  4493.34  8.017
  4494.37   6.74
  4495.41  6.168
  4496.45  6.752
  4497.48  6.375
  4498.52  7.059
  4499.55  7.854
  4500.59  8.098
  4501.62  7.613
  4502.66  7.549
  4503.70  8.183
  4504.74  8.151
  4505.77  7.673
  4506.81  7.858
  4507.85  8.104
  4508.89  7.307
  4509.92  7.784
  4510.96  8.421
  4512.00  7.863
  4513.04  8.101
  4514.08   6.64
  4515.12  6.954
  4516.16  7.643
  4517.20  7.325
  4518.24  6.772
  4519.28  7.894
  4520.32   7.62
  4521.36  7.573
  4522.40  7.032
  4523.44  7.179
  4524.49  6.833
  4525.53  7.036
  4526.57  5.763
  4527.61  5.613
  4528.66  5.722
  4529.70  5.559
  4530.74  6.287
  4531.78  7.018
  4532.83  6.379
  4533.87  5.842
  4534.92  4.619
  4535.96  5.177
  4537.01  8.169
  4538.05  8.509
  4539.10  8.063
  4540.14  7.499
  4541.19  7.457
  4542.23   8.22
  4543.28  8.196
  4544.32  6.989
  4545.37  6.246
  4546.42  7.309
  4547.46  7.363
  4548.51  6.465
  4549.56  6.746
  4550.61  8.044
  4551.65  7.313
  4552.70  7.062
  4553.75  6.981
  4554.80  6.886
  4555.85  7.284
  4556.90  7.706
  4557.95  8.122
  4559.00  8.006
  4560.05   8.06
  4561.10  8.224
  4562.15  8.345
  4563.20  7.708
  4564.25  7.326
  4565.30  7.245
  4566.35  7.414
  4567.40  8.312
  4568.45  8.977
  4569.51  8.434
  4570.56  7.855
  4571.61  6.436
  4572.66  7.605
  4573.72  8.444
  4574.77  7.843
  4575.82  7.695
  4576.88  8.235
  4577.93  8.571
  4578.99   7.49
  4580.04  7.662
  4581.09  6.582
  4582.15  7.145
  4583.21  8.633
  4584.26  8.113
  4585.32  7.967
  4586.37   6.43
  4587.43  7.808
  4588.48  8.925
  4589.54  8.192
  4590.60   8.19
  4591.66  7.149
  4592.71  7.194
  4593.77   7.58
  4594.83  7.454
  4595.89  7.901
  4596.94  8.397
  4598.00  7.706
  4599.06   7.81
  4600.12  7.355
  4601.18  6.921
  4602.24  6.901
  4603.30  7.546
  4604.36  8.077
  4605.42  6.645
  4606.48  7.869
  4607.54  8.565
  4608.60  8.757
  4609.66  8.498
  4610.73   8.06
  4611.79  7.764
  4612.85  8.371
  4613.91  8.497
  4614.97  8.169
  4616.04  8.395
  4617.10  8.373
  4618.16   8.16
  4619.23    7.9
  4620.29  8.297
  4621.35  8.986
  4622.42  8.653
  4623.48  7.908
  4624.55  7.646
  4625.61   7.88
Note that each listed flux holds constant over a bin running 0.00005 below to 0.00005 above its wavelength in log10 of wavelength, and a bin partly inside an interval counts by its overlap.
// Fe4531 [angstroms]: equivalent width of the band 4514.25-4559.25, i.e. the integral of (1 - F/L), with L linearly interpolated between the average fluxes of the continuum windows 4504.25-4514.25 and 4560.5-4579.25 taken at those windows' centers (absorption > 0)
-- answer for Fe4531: 4.8 angstroms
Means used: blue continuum 7.83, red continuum 7.9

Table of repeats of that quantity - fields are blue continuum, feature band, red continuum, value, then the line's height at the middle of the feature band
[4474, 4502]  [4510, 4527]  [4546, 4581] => 0.3 angstroms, 7.46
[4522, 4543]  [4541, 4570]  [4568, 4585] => -1.1 angstroms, 7.31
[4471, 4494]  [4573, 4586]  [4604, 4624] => 0.3 angstroms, 8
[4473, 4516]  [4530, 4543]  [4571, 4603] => 1.1 angstroms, 7.56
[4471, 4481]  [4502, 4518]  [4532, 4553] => -0.9 angstroms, 7.3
